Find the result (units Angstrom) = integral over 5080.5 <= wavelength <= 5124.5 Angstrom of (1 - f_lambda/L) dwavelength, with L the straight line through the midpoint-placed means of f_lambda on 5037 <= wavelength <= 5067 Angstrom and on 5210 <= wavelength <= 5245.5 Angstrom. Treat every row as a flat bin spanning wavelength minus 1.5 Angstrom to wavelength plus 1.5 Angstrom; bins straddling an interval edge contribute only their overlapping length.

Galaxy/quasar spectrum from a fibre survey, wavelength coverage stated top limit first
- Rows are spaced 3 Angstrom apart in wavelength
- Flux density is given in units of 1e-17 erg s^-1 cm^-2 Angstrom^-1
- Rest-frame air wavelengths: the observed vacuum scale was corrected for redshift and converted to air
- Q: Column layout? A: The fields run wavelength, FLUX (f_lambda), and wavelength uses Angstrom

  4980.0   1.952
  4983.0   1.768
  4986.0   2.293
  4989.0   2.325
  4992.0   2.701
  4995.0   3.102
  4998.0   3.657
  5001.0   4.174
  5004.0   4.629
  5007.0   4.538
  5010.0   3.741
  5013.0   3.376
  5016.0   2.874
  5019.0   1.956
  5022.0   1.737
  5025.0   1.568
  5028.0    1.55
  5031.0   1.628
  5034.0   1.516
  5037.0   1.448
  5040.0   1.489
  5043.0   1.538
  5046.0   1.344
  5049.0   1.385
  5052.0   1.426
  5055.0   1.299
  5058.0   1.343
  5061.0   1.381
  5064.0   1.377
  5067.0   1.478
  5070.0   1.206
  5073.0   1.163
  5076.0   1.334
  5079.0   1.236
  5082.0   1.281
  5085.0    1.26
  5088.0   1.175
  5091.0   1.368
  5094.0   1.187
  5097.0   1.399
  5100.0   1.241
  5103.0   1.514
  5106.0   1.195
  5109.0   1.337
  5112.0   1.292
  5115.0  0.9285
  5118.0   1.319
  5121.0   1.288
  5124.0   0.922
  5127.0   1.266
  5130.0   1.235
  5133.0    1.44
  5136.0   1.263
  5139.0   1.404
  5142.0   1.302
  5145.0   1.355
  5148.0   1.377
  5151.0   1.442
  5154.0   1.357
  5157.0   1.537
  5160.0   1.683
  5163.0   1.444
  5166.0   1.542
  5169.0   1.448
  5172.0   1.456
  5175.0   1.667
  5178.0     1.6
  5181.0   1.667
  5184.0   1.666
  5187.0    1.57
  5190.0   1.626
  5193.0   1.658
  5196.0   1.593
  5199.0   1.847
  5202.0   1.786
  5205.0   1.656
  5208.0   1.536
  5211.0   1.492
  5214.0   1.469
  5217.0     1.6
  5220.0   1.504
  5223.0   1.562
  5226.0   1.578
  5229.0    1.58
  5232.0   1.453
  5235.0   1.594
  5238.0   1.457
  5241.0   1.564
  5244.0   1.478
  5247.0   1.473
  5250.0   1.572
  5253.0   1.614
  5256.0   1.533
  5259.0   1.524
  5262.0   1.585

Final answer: 5.7 Angstrom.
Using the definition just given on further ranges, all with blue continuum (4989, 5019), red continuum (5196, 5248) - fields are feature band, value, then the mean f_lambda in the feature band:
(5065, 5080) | 8.3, 1.29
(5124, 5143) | 8.6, 1.29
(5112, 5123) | 5.8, 1.18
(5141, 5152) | 4.3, 1.37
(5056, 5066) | 5.4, 1.37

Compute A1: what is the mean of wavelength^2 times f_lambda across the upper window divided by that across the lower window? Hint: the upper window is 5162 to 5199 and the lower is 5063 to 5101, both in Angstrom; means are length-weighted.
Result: 1.29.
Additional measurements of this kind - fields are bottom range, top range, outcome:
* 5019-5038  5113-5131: 0.75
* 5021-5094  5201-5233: 1.20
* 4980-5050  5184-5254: 0.70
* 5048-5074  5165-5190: 1.23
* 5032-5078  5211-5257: 1.19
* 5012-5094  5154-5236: 1.10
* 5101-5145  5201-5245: 1.27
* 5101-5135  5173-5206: 1.37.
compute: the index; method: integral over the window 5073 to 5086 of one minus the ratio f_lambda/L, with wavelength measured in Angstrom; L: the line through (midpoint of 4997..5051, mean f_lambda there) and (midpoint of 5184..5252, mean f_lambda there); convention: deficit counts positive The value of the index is 5.5 Angstrom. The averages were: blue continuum 2.43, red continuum 1.58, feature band 1.27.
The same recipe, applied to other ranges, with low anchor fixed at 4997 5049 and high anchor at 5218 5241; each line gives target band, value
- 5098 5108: 3.73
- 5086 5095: 3.82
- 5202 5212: 0.25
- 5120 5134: 5.45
